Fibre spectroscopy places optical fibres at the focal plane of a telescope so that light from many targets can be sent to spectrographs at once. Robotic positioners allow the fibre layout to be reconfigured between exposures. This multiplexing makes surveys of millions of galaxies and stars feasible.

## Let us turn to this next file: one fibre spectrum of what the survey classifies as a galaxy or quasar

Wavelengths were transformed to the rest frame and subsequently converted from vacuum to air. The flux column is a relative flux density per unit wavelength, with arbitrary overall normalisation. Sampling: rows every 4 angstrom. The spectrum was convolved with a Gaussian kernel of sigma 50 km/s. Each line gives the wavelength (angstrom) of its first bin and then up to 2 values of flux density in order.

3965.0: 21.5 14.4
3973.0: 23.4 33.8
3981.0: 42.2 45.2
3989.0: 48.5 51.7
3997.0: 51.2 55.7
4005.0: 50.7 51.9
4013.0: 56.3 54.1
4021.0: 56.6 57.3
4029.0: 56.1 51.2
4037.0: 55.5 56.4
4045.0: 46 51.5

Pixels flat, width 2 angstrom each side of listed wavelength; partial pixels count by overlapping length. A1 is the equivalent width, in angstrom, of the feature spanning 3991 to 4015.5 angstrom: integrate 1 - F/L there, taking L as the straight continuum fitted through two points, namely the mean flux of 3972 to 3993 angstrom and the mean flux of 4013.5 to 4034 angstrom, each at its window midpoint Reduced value -2.6 angstrom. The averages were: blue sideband 40.6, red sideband 55.3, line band 52.9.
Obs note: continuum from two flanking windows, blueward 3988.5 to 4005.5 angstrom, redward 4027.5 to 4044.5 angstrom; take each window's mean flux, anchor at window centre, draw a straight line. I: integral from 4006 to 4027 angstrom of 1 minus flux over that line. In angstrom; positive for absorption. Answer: -0.8 angstrom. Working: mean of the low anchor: 51.9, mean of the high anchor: 54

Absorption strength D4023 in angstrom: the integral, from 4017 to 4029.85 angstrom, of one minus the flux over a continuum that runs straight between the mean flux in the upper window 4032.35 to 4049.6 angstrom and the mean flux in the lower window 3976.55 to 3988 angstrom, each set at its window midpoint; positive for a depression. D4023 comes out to -1.9 angstrom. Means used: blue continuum 42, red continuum 52.2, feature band 56.3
